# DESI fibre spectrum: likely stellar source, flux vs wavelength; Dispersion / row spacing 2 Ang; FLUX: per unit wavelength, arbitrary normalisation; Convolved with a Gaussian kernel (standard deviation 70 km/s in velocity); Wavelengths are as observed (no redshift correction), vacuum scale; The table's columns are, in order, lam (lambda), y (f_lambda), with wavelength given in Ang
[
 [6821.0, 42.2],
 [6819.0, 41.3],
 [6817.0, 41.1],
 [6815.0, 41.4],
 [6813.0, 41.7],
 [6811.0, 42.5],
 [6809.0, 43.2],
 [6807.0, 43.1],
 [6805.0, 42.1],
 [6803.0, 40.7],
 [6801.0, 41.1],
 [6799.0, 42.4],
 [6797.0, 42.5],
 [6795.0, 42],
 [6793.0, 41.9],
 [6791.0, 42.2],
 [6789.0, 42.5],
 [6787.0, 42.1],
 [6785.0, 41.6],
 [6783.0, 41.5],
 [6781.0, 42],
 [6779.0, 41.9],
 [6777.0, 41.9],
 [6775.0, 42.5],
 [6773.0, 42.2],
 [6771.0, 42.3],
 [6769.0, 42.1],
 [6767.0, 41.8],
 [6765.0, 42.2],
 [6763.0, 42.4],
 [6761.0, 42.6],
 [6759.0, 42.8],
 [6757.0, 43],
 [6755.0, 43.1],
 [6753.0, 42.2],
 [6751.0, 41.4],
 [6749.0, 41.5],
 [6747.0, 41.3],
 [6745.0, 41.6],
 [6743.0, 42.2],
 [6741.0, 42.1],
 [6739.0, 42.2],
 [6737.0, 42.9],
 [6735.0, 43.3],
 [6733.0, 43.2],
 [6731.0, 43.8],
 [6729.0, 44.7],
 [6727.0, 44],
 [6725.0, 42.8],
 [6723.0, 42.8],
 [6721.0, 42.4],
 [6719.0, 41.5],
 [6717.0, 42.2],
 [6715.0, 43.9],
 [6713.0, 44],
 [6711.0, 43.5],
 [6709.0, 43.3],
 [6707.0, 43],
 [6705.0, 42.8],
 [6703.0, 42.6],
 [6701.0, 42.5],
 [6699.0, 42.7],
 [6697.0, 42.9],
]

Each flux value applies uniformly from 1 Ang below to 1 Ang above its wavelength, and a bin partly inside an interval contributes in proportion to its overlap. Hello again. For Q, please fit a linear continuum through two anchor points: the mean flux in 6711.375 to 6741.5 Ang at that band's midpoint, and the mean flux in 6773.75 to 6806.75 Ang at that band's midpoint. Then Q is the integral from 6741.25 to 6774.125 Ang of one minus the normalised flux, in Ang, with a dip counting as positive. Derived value 0.28 Ang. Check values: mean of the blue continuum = 43.1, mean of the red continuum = 42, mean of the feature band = 42.2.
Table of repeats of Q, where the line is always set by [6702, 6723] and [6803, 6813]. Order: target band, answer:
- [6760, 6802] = 0.5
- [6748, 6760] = 0.1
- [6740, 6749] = 0.2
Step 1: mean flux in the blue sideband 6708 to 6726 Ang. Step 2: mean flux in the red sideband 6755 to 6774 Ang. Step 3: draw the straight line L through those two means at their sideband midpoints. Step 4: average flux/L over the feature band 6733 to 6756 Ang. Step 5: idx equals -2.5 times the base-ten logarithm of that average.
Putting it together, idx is 0.01 mag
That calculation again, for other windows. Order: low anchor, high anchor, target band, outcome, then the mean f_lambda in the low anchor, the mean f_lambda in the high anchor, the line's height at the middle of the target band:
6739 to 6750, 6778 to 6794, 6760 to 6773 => -0.01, 41.8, 42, 41.9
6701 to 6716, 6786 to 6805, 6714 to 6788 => 0.00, 43.2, 41.9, 42.6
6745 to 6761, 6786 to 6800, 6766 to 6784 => 0.00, 42.2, 42.2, 42.2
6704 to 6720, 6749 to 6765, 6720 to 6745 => -0.01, 43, 42.4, 42.7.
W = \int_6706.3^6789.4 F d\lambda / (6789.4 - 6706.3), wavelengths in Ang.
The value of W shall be 42.5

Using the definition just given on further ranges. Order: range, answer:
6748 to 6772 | 42.3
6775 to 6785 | 41.9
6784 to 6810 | 42.1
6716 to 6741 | 42.9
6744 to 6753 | 41.5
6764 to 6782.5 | 42.1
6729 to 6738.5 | 43.4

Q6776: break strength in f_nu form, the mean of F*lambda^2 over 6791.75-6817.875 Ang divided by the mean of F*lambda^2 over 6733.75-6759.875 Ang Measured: 1.0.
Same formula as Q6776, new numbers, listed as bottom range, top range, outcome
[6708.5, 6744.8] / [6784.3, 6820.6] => 1.00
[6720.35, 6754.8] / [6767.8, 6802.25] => 1.00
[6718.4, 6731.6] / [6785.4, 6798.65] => 1.00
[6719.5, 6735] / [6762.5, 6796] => 0.99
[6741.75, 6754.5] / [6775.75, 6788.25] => 1.01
